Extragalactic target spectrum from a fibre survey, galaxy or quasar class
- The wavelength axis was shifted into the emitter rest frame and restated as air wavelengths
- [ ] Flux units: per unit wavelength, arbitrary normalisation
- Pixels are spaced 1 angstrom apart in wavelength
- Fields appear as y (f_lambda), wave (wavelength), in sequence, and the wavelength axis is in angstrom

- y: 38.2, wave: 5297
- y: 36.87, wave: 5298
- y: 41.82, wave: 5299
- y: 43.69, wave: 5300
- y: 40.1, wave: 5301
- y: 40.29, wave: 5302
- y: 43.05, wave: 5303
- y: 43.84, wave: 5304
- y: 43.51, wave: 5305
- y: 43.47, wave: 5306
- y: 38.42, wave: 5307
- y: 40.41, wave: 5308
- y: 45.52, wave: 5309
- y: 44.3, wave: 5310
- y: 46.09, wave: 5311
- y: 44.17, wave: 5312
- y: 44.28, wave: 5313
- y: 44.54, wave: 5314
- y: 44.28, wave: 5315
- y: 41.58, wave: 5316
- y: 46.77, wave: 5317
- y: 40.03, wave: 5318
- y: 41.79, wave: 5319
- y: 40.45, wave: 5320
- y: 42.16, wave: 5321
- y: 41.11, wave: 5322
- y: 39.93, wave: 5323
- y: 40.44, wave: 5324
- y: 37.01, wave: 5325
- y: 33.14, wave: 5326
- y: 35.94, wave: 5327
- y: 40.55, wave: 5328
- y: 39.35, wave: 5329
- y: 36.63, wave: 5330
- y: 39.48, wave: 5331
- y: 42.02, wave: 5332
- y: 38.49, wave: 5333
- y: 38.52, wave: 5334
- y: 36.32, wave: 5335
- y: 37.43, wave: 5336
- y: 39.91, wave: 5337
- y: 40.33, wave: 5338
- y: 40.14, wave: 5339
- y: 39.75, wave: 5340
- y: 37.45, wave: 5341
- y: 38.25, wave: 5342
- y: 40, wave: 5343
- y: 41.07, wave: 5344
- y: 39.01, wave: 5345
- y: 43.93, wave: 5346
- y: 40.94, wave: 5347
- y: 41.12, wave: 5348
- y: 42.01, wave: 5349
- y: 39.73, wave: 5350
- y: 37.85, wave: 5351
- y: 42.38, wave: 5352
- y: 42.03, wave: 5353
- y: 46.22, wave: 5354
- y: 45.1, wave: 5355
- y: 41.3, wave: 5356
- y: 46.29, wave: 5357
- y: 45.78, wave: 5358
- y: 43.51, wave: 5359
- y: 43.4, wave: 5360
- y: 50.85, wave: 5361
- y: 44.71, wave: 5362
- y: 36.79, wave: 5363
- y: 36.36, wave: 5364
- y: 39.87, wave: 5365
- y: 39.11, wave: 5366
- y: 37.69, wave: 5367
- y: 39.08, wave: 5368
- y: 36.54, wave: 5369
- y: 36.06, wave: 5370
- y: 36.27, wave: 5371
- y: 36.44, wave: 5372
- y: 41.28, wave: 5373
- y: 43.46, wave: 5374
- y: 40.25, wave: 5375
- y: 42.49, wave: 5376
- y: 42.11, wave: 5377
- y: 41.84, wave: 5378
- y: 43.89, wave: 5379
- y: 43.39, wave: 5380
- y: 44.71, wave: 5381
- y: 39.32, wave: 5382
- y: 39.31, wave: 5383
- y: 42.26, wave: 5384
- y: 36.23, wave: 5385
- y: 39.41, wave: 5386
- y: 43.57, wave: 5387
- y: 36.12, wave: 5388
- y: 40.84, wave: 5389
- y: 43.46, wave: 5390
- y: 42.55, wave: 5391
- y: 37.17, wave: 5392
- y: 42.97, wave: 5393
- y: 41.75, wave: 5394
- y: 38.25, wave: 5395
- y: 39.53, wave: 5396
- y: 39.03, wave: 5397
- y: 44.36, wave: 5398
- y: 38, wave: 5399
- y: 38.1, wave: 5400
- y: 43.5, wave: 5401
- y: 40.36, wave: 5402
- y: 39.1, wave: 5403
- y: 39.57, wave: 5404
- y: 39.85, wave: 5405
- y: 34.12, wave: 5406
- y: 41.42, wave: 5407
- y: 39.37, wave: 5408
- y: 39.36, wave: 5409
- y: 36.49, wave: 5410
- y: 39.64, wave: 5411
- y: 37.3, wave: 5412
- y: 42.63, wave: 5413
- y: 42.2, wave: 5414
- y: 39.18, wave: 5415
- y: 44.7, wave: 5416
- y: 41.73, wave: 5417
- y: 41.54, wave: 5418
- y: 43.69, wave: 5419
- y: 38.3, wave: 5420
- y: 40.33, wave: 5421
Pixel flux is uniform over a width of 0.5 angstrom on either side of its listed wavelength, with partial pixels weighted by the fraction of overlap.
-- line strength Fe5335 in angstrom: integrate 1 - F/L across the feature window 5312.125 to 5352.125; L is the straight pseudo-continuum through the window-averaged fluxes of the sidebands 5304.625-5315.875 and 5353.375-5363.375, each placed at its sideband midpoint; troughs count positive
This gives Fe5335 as 3.4 angstrom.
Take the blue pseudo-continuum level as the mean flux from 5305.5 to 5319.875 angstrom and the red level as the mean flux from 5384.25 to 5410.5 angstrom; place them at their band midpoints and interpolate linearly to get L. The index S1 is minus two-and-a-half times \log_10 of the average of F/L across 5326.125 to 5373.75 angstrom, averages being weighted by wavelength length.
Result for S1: 0.04 mag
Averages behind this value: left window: 43.2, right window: 39.8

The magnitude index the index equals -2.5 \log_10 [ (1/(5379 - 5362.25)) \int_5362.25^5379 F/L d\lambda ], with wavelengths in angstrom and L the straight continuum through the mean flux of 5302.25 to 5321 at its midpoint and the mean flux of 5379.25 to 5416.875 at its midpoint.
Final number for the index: 0.05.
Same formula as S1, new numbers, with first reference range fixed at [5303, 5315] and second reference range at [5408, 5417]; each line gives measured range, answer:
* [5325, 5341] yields 0.115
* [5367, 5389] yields 0.031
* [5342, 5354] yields 0.033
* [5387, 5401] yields 0.011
